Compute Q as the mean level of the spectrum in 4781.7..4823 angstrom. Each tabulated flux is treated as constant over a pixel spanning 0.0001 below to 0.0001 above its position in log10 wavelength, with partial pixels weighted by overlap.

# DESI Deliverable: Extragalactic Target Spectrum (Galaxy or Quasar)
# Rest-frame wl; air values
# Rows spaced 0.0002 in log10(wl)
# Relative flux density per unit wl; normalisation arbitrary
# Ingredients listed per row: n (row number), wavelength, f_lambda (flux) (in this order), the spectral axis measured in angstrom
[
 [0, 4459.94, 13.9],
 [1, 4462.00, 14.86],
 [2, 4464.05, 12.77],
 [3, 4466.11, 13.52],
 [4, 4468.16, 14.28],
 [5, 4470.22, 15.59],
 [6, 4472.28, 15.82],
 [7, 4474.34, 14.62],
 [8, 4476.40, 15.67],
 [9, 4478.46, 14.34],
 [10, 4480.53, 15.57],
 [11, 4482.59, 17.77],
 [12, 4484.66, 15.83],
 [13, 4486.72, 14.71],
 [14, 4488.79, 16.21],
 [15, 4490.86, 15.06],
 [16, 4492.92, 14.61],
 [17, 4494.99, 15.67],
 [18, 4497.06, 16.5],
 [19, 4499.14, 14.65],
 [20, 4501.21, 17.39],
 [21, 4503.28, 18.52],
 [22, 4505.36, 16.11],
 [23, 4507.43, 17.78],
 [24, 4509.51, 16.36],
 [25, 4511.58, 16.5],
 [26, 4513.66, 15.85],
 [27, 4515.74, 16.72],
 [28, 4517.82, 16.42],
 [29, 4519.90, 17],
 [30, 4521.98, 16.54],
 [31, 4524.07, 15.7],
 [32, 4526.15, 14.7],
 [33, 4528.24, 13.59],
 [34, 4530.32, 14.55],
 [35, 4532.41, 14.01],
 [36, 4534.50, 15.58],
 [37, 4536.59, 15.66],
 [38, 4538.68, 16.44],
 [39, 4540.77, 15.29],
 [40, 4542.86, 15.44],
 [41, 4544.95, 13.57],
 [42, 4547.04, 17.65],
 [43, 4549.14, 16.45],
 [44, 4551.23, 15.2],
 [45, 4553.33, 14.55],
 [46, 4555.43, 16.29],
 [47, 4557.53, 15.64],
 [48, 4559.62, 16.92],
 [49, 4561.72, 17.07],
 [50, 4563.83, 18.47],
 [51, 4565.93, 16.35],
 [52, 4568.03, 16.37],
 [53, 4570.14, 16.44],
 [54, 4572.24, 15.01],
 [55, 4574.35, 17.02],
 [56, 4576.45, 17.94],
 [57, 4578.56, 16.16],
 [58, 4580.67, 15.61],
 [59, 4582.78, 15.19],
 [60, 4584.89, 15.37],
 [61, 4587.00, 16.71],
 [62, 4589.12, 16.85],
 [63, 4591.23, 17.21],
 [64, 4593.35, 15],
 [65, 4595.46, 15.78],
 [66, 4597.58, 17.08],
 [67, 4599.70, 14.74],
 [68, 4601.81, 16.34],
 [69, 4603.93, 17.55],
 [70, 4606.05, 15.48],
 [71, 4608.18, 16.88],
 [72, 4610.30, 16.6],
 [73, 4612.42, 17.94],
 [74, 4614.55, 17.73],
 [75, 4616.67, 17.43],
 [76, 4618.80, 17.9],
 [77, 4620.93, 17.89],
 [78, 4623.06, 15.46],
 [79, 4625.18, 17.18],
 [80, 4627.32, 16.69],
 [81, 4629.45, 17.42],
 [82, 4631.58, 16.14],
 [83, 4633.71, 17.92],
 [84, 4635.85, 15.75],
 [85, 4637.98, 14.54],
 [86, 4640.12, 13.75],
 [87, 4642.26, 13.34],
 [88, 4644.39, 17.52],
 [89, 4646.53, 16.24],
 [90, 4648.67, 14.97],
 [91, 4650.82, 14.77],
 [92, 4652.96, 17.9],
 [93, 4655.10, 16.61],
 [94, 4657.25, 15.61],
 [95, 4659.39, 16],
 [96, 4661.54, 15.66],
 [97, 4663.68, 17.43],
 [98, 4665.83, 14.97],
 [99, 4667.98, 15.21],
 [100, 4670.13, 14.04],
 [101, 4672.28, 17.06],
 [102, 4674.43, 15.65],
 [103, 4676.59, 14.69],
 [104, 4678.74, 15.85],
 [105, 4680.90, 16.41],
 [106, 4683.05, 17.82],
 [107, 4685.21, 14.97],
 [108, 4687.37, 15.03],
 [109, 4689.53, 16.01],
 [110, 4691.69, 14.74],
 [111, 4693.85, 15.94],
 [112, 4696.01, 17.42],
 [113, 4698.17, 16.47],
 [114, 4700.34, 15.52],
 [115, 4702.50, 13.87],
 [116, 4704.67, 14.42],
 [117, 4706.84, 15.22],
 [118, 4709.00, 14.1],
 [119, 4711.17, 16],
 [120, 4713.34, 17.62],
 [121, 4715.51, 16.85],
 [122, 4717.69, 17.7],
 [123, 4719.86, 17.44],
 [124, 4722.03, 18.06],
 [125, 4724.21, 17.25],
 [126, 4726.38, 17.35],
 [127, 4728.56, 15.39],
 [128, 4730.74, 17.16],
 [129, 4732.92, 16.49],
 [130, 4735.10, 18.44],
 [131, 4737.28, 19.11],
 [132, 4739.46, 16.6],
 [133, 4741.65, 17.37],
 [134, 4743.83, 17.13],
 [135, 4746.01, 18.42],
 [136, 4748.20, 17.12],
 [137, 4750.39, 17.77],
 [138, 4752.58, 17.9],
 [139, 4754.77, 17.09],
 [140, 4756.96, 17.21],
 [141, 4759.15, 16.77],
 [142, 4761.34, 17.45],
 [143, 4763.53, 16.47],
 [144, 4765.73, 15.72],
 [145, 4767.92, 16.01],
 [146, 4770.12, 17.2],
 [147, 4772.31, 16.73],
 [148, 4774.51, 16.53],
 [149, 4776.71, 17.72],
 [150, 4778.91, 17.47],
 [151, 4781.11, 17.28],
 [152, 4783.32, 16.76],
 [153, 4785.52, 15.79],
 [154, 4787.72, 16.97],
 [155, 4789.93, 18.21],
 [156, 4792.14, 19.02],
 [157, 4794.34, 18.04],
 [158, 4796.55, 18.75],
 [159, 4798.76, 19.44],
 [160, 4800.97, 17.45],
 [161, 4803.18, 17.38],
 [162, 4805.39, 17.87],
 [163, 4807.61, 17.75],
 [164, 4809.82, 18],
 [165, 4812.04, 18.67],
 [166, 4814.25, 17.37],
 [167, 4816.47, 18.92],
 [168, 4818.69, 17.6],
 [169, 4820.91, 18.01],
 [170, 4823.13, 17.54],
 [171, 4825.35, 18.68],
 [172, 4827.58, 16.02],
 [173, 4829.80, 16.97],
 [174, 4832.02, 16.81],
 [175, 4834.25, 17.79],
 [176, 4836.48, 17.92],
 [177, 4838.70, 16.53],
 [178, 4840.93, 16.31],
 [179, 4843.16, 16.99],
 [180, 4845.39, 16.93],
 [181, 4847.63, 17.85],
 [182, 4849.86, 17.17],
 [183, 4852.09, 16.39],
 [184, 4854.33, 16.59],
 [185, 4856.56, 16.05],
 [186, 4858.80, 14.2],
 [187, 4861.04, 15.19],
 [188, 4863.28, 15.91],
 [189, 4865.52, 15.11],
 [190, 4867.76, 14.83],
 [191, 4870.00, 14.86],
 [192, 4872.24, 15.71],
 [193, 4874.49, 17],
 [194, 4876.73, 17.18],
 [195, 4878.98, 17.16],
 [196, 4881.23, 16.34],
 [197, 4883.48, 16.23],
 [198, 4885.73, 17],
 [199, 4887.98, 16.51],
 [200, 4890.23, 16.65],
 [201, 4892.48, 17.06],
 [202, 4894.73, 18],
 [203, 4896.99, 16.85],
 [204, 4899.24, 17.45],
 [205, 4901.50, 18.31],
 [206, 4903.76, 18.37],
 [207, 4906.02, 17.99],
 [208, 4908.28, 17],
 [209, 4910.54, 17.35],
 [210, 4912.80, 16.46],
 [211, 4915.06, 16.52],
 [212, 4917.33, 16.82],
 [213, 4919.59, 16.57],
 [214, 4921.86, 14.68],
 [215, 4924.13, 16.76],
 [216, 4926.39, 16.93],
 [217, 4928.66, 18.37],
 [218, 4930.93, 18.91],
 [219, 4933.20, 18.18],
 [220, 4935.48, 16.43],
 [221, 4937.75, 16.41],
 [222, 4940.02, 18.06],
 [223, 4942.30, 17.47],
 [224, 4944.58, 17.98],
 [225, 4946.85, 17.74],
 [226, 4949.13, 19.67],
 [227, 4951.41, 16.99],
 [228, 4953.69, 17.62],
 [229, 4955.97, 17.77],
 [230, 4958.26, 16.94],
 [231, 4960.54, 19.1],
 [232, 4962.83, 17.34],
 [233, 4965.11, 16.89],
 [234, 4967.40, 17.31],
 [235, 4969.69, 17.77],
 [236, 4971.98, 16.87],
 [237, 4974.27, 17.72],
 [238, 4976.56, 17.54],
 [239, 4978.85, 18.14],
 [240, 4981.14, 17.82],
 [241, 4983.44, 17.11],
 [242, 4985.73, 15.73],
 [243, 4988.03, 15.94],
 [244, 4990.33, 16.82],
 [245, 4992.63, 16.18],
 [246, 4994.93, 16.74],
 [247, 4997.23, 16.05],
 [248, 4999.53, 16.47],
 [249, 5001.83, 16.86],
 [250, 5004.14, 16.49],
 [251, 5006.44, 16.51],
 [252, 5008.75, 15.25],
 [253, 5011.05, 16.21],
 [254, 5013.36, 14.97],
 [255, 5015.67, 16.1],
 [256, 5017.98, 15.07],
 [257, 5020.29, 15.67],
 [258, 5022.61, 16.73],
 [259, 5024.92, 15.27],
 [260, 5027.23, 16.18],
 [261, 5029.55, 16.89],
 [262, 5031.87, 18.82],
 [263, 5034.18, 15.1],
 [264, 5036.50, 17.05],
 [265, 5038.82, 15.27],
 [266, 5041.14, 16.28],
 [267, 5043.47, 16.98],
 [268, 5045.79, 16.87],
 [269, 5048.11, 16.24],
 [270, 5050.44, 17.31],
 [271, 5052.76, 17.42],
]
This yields 17.9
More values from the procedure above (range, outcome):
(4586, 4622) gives 16.8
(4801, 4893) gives 16.9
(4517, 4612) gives 16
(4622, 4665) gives 16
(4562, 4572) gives 16.8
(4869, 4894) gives 16.6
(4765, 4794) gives 17.1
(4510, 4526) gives 16.3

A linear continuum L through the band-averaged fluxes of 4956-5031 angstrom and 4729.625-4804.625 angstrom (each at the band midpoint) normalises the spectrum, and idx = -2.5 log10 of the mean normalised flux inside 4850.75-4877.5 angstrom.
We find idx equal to 0.088 mag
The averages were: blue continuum 17.4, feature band 15.7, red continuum 16.7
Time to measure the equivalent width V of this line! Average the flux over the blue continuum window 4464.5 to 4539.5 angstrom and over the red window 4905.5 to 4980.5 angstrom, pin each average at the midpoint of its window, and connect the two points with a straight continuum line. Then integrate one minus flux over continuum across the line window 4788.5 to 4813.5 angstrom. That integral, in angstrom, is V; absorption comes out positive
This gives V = -2.0 angstrom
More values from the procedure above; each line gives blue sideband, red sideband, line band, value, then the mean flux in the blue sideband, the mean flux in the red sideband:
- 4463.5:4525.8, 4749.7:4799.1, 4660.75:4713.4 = 3.7 angstrom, 15.8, 17.3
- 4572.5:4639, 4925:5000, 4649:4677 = 1.4 angstrom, 16.5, 17.4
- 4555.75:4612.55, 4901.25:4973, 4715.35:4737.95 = -0.8 angstrom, 16.4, 17.4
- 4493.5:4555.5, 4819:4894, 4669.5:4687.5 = 0.5 angstrom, 15.9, 16.6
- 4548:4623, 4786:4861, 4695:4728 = 1.2 angstrom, 16.5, 17.4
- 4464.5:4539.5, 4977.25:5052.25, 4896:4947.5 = -3.1 angstrom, 15.7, 16.4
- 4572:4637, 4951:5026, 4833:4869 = 0.7 angstrom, 16.6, 16.7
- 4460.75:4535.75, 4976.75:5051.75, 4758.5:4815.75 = -4.9 angstrom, 15.6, 16.4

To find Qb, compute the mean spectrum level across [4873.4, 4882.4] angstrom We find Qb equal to 16.9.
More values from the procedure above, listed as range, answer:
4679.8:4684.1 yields 17.1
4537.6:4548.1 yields 15.7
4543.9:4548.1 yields 15.6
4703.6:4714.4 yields 15.5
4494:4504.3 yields 16.5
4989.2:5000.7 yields 16.5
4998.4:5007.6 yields 16.6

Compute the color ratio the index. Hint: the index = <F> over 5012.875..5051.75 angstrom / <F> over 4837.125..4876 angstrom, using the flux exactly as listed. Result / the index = 1.01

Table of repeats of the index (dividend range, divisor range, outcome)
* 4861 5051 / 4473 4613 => 1.05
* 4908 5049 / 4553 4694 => 1.04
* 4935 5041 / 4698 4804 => 0.99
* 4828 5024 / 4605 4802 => 1.01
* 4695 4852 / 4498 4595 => 1.07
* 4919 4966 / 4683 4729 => 1.08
